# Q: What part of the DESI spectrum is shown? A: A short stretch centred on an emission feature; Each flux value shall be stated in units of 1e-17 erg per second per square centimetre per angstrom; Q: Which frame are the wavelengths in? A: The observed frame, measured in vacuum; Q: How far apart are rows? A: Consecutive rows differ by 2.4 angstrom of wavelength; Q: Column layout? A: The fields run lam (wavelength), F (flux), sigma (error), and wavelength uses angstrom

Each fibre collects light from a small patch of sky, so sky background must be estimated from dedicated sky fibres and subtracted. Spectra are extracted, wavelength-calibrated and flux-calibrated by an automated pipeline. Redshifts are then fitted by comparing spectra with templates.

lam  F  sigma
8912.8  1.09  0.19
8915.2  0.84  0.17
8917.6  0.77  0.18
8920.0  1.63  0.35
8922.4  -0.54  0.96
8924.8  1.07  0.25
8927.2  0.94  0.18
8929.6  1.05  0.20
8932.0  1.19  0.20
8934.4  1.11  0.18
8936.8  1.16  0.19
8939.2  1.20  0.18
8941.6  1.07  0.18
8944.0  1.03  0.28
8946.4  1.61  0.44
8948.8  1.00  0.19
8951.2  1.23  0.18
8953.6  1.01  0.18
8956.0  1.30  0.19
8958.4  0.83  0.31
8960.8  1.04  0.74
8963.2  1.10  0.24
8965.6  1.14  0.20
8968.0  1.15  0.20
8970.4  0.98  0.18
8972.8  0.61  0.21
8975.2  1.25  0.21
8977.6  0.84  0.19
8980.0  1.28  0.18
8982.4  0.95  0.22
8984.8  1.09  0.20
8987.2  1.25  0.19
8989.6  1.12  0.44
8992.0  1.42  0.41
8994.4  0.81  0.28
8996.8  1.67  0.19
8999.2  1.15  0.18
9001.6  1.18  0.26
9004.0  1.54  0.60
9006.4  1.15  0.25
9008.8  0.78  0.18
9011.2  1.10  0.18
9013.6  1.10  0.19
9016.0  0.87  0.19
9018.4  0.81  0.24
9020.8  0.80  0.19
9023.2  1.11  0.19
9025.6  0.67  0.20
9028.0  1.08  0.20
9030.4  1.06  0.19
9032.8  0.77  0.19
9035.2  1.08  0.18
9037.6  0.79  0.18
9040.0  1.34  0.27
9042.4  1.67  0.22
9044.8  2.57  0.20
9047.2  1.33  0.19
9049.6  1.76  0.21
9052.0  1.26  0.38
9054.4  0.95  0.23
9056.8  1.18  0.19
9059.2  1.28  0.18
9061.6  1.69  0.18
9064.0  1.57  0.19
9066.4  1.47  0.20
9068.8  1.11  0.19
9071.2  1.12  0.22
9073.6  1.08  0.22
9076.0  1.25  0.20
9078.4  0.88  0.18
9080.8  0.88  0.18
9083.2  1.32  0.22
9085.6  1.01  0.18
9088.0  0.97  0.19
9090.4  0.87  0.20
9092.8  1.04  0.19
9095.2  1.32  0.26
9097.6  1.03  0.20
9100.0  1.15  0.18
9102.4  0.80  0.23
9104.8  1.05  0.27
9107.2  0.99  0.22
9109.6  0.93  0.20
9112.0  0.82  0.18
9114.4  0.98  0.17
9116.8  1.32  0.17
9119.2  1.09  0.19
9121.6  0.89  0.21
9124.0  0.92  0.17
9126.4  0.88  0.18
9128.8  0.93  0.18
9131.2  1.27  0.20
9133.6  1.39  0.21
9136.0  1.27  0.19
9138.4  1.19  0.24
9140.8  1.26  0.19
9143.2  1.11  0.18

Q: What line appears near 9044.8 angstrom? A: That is [S II] 6716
